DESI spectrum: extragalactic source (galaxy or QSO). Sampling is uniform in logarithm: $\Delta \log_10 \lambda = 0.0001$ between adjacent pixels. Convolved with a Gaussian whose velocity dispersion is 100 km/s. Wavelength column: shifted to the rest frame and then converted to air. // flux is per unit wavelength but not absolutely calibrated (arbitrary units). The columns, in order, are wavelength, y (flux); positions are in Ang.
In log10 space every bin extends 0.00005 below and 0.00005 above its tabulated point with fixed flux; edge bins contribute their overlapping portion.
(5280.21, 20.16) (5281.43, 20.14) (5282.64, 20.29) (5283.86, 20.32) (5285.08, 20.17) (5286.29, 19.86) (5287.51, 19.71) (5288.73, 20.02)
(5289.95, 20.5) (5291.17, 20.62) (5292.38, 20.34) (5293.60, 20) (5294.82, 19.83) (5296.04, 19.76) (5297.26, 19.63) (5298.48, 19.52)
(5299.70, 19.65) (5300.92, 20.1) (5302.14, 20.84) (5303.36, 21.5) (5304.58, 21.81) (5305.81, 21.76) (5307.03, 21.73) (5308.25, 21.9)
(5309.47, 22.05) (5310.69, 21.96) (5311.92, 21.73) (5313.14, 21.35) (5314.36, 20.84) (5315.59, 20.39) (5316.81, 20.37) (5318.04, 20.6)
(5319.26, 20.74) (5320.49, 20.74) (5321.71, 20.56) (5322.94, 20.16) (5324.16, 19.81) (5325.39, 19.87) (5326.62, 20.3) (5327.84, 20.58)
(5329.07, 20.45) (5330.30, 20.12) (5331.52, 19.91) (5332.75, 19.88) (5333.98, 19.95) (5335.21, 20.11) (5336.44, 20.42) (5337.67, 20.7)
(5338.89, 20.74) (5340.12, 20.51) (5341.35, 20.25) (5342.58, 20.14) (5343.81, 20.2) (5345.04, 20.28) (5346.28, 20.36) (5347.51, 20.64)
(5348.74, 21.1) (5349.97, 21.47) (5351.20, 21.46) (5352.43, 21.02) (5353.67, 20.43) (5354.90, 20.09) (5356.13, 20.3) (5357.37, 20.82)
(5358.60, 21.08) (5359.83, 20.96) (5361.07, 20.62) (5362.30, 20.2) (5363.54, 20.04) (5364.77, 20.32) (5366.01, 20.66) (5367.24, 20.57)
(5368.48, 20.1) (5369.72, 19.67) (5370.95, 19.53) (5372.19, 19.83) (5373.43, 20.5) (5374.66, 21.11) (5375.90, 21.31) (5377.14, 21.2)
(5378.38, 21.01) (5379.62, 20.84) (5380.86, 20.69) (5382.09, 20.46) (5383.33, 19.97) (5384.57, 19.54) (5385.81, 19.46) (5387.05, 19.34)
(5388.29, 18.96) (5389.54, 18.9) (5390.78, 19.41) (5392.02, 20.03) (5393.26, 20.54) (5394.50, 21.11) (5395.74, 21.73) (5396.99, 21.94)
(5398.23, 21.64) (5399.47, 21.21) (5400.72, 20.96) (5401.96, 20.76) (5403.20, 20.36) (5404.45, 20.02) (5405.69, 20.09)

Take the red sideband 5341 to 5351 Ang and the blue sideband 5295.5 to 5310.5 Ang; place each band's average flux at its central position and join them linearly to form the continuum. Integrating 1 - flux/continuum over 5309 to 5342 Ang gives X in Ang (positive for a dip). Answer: 0.30 Ang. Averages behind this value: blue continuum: 20.9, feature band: 20.6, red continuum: 20.6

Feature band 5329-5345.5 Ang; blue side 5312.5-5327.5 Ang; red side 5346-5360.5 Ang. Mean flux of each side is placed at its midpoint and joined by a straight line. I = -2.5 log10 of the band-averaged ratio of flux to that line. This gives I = 0.02 mag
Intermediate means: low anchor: 20.5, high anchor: 20.8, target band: 20.3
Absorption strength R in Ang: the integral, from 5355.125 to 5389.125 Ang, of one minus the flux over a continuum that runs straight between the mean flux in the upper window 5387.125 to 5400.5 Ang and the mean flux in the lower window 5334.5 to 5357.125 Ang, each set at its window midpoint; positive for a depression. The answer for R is 0.3 Ang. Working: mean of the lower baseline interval 20.6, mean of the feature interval 20.3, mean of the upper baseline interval 20.5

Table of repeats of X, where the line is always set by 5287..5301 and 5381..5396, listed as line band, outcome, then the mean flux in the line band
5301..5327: -1.3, 21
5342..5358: -0.5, 20.6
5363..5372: -0.1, 20.1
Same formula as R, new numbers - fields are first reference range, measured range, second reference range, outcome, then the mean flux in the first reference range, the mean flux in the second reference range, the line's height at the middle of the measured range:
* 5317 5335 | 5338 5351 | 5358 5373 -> -0.21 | 20.3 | 20.3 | 20.3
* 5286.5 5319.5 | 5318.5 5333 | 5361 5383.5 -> 0.25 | 20.7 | 20.5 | 20.6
